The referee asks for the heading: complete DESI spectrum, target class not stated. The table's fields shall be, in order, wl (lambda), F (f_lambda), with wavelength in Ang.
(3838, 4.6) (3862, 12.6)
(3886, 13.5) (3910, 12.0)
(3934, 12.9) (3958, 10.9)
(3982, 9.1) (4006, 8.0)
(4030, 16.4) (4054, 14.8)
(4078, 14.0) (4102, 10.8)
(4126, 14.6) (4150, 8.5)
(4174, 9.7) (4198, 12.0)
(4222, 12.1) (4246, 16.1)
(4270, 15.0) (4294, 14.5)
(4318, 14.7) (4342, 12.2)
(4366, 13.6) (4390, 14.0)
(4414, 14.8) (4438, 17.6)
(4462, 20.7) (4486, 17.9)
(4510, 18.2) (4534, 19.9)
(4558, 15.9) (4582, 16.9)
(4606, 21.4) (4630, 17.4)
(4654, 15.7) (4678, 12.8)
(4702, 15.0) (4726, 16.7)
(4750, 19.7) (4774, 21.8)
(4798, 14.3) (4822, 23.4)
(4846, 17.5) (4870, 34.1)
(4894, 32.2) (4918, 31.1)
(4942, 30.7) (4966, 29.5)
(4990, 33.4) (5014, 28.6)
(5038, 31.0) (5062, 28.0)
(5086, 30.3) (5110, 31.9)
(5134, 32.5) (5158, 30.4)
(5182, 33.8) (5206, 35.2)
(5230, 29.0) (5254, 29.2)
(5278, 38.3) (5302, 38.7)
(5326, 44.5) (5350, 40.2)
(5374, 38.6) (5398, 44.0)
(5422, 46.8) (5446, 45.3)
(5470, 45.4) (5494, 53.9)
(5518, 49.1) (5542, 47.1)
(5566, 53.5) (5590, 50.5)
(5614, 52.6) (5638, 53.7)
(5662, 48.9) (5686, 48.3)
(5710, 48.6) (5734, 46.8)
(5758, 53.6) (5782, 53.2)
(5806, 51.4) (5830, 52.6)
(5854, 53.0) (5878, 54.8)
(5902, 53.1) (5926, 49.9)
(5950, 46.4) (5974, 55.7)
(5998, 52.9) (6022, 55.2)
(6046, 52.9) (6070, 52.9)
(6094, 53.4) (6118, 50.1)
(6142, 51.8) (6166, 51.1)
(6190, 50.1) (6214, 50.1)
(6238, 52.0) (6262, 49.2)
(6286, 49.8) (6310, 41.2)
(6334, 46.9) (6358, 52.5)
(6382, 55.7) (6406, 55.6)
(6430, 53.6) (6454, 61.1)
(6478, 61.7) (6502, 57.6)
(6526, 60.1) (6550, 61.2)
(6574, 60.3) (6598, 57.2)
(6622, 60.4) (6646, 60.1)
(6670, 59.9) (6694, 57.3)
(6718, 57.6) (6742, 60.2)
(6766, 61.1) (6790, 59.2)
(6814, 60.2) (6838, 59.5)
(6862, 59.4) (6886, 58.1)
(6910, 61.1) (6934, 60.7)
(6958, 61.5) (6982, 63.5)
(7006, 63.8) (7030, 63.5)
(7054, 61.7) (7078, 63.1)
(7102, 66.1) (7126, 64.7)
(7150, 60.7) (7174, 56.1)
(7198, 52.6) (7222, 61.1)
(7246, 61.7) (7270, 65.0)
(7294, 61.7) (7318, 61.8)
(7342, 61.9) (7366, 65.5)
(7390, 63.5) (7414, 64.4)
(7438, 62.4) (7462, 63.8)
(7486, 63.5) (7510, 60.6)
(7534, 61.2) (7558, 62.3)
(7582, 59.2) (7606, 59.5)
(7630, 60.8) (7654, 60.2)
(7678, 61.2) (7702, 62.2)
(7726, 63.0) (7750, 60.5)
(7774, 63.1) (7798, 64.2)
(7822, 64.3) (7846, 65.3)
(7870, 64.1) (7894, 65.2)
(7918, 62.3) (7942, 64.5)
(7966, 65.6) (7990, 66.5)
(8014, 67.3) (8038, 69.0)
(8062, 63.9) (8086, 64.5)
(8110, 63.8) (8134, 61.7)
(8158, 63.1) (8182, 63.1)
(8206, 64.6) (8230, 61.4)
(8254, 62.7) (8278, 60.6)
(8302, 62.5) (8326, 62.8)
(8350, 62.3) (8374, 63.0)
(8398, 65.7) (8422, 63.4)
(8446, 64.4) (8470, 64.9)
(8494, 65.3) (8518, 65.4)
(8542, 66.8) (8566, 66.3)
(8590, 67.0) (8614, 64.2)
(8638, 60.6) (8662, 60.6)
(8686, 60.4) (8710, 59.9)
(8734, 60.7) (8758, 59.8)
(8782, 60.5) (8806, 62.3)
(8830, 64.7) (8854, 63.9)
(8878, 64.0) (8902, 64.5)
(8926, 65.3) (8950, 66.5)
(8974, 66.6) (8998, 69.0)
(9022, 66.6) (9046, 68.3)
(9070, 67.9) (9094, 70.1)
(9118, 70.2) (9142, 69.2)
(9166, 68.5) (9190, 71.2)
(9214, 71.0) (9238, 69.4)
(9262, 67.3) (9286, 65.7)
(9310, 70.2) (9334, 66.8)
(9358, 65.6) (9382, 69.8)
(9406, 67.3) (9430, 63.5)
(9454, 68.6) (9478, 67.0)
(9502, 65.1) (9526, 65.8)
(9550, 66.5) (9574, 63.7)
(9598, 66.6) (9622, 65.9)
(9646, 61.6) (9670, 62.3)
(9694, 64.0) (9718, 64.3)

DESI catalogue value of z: 0.219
